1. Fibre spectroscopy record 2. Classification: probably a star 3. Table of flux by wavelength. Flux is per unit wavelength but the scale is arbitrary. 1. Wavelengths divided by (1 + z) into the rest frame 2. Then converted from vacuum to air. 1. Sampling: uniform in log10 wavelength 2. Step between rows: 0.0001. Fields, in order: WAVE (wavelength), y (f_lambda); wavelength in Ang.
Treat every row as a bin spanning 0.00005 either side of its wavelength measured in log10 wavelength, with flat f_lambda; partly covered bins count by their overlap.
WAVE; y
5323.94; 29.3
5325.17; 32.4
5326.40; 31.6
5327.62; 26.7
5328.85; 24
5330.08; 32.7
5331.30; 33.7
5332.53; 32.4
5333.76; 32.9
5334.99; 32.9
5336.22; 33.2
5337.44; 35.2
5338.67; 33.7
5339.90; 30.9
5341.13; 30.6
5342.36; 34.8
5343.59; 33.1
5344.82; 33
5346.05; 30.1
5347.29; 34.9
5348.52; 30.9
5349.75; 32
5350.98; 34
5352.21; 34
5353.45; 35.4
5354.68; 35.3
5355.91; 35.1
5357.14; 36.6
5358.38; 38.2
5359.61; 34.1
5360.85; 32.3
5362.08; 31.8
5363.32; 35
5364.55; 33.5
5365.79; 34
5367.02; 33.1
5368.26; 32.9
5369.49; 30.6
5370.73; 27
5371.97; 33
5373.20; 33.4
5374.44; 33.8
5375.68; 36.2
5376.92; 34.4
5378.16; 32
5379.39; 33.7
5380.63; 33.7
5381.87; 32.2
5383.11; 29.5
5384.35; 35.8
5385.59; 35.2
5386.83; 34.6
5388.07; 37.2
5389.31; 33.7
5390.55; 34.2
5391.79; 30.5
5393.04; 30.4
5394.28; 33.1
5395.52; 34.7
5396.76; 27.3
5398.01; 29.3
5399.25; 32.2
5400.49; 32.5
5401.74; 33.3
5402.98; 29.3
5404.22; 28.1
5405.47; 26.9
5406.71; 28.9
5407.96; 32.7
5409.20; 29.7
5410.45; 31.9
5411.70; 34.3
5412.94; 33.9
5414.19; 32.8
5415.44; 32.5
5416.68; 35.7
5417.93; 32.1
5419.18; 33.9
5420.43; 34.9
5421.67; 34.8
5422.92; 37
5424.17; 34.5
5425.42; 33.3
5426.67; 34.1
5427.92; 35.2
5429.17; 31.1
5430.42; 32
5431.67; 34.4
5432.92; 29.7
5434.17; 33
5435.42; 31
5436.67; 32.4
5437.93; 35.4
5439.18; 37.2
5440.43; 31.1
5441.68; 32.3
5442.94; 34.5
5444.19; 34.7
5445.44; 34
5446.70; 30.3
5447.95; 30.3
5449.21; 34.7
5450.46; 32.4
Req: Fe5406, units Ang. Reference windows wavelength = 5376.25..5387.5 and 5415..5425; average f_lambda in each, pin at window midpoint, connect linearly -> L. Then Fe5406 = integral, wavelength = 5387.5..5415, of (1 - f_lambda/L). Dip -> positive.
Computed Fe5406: 1.9 Ang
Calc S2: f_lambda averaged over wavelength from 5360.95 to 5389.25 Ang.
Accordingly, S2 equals 33.3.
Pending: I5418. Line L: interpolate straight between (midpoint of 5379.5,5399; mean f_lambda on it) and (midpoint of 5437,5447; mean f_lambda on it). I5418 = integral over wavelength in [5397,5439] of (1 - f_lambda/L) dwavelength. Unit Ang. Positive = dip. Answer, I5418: 1.0 Ang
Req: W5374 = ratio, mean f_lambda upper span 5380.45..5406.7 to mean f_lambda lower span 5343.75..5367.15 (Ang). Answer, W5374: 0.94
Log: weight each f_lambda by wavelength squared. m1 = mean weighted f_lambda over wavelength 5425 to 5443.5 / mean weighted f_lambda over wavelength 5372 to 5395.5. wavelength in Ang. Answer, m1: 1.01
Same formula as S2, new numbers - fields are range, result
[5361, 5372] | 32.3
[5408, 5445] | 33.4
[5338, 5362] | 33.6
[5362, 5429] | 32.8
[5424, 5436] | 32.8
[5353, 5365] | 34.8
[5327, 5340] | 31.7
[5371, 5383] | 33.2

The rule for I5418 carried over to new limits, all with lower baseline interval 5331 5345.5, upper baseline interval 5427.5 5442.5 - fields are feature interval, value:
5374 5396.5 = -0.4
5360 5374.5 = 0.2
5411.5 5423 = -0.4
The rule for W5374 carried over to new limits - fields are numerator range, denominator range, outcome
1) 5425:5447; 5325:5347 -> 1.04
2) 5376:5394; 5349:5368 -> 0.98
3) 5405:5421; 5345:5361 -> 0.95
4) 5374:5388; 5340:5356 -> 1.02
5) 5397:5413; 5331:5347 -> 0.94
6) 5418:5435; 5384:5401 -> 1.02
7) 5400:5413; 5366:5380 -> 0.94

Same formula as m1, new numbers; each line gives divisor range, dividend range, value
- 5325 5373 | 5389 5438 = 1.01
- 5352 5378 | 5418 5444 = 1.02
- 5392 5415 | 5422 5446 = 1.09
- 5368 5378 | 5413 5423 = 1.06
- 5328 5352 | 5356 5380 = 1.05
